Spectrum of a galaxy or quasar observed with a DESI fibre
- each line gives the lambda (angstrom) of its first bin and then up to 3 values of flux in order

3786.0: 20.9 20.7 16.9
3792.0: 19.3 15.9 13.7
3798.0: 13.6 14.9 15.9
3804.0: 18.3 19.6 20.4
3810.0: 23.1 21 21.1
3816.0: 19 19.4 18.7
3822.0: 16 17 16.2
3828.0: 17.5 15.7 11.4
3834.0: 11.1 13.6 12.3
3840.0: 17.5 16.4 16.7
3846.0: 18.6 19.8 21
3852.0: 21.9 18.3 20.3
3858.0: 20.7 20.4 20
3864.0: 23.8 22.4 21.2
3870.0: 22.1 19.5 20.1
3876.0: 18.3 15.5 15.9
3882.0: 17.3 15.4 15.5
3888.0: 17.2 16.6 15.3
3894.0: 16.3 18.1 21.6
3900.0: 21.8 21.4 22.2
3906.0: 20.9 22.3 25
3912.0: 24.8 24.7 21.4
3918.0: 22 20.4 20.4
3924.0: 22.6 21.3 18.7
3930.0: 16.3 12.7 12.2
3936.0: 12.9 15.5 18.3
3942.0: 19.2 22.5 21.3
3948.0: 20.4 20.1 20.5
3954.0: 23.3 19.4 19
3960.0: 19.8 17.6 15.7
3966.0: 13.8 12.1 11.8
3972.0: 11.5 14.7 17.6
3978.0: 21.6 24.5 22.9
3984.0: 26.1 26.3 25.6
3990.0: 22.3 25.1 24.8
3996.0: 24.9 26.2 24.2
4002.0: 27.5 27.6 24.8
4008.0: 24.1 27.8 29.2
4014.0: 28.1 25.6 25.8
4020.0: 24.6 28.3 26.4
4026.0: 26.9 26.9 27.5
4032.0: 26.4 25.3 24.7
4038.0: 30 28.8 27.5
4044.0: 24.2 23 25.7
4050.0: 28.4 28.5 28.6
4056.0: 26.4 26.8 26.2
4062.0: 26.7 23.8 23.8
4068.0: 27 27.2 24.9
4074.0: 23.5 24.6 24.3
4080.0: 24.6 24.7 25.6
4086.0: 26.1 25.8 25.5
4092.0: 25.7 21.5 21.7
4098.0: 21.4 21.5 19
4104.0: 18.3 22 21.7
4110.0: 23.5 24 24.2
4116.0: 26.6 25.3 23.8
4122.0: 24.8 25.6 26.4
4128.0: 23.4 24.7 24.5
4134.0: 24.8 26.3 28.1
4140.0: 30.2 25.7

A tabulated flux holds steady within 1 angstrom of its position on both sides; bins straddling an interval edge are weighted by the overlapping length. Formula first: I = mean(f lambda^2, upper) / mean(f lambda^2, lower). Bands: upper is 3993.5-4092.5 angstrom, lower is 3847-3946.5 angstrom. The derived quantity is 1.44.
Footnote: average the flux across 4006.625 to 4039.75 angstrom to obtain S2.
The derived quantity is 26.8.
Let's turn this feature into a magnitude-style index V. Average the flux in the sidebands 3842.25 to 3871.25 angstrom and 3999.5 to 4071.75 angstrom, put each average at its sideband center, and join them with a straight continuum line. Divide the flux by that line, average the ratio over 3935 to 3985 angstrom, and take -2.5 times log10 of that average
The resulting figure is 0.28 mag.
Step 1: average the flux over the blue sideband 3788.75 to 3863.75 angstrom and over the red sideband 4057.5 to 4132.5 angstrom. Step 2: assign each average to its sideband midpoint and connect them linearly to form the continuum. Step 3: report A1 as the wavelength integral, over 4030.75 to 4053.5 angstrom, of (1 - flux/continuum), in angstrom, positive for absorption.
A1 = -3.7 angstrom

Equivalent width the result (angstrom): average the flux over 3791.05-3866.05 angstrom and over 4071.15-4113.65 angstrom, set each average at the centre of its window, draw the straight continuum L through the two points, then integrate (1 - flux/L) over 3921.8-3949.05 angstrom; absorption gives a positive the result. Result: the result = 2.7 angstrom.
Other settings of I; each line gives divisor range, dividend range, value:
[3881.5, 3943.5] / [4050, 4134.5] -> 1.41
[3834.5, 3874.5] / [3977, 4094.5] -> 1.47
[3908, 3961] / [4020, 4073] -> 1.41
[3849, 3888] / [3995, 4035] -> 1.47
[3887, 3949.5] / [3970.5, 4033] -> 1.31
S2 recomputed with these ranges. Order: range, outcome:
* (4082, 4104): 23.2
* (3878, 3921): 19.7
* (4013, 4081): 26.2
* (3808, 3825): 19.5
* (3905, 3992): 19.6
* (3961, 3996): 19.8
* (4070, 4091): 25.1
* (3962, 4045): 23.8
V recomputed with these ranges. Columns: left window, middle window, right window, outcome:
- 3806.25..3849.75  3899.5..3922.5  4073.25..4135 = -0.16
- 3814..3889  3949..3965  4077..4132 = 0.05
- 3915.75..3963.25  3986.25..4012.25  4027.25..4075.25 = -0.12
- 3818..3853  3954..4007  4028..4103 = 0.06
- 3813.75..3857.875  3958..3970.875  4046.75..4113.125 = 0.33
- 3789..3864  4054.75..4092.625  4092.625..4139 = -0.12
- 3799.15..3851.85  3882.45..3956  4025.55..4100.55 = 0.07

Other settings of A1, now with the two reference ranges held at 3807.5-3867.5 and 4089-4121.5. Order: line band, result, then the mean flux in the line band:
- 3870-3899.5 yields 2.5 angstrom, 17.6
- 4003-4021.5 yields -4.5 angstrom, 26.5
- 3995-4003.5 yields -1.9 angstrom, 25.8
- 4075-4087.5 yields -1.4 angstrom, 25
